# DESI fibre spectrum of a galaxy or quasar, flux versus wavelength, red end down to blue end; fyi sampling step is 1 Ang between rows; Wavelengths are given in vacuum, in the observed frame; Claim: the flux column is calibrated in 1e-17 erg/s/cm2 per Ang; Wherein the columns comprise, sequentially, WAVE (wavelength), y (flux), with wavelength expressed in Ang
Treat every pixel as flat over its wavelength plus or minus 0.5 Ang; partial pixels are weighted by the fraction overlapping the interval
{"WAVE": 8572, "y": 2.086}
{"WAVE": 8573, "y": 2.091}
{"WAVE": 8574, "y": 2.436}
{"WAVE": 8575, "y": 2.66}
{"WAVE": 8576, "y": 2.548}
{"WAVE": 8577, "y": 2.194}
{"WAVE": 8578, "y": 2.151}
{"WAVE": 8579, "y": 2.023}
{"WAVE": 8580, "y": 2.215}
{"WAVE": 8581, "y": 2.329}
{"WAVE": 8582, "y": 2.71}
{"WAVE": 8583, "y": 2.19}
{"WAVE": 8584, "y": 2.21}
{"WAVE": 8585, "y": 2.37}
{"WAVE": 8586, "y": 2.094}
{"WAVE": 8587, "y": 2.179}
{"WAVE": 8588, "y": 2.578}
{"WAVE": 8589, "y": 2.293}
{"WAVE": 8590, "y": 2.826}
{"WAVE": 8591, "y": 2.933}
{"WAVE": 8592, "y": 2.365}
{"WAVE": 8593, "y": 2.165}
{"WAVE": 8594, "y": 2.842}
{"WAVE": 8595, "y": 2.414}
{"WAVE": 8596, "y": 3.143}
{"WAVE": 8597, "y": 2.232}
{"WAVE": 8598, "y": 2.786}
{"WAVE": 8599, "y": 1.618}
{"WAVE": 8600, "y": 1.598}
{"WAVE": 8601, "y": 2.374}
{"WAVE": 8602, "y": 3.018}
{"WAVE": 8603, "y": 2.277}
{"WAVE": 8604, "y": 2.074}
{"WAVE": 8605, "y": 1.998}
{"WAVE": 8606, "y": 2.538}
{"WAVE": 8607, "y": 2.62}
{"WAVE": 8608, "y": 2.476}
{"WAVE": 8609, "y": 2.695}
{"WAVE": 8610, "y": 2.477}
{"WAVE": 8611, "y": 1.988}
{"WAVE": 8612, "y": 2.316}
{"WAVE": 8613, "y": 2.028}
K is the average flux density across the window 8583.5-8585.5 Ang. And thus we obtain 2.29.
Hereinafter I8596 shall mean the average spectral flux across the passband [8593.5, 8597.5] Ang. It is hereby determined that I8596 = 2.66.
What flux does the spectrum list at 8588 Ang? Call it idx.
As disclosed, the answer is 2.578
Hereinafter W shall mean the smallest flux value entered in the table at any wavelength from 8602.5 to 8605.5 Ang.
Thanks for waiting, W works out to 1.998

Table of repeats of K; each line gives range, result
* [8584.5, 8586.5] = 2.23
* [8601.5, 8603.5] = 2.65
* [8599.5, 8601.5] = 1.99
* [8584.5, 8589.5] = 2.3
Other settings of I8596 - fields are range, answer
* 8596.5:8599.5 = 2.21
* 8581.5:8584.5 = 2.37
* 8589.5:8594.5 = 2.63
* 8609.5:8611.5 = 2.23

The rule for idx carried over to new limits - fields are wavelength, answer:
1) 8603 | 2.277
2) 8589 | 2.293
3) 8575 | 2.66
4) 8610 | 2.477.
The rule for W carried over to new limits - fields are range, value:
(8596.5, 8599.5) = 1.618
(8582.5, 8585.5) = 2.19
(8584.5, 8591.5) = 2.094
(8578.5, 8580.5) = 2.023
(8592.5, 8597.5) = 2.165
